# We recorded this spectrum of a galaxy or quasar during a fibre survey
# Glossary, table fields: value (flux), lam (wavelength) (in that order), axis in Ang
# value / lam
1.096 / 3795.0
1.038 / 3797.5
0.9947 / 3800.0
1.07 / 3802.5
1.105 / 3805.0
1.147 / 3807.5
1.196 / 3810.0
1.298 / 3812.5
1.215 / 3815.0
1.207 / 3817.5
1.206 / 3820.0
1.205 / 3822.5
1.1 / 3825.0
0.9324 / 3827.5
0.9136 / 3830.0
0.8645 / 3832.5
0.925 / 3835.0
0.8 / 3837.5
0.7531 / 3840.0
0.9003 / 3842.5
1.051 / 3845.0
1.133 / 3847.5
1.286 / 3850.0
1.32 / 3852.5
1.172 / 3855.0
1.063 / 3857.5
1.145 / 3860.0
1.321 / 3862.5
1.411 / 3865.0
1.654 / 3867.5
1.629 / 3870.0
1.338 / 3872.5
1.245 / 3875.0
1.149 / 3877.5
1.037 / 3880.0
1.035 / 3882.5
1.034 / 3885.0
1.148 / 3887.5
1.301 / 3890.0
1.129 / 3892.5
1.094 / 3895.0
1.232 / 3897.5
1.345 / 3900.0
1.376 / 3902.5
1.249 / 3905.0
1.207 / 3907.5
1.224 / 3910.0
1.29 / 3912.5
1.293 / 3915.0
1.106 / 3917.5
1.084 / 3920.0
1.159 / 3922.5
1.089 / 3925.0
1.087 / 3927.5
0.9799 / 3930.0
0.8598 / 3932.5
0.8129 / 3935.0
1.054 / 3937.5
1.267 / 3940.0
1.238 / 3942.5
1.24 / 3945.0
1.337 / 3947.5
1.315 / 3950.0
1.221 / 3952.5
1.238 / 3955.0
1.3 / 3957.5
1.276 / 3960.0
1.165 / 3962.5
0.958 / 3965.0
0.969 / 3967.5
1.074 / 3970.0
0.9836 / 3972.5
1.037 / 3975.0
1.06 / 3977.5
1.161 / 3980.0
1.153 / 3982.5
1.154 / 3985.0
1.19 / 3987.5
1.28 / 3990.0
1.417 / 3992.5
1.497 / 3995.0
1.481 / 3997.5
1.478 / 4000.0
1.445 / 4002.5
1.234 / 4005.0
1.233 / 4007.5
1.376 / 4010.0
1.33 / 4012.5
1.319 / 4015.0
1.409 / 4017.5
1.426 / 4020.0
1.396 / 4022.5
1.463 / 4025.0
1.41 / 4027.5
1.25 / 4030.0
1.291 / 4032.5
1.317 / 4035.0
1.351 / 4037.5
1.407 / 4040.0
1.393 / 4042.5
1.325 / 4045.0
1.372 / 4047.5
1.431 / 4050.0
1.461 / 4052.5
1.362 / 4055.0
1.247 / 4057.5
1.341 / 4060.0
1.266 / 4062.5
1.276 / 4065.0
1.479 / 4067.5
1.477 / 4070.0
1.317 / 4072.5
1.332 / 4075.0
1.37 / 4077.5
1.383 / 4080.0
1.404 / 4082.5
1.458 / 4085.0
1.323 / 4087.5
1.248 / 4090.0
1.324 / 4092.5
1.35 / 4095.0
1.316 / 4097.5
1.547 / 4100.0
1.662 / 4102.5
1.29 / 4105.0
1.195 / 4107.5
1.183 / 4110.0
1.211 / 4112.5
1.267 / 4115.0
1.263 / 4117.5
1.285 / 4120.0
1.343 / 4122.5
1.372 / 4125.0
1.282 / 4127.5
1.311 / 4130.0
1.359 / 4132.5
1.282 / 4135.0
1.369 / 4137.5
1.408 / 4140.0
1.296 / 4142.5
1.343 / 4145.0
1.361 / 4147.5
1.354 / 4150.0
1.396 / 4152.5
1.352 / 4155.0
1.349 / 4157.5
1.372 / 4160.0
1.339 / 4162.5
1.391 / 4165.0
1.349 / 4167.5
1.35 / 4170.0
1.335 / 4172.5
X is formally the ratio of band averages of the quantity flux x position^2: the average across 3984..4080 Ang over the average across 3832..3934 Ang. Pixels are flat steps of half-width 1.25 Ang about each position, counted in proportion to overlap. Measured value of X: 1.26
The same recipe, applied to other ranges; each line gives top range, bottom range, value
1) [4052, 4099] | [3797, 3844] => 1.47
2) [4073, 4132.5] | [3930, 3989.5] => 1.27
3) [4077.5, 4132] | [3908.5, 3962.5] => 1.25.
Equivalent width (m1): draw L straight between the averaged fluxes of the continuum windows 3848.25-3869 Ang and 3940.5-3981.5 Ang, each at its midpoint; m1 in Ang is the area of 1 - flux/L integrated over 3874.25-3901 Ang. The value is 2.2 Ang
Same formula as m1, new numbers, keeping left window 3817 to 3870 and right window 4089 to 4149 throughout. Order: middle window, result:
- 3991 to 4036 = -4.6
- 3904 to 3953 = 1.3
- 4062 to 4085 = -1.4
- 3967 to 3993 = 2.0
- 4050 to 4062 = -0.7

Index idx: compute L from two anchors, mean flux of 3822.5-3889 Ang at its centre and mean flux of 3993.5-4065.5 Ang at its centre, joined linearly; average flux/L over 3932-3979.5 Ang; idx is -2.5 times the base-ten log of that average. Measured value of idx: 0.12 mag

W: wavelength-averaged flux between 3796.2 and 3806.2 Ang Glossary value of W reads 1.05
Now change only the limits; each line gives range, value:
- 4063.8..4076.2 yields 1.38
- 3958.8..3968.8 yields 1.09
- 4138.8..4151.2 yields 1.35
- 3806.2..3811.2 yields 1.17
